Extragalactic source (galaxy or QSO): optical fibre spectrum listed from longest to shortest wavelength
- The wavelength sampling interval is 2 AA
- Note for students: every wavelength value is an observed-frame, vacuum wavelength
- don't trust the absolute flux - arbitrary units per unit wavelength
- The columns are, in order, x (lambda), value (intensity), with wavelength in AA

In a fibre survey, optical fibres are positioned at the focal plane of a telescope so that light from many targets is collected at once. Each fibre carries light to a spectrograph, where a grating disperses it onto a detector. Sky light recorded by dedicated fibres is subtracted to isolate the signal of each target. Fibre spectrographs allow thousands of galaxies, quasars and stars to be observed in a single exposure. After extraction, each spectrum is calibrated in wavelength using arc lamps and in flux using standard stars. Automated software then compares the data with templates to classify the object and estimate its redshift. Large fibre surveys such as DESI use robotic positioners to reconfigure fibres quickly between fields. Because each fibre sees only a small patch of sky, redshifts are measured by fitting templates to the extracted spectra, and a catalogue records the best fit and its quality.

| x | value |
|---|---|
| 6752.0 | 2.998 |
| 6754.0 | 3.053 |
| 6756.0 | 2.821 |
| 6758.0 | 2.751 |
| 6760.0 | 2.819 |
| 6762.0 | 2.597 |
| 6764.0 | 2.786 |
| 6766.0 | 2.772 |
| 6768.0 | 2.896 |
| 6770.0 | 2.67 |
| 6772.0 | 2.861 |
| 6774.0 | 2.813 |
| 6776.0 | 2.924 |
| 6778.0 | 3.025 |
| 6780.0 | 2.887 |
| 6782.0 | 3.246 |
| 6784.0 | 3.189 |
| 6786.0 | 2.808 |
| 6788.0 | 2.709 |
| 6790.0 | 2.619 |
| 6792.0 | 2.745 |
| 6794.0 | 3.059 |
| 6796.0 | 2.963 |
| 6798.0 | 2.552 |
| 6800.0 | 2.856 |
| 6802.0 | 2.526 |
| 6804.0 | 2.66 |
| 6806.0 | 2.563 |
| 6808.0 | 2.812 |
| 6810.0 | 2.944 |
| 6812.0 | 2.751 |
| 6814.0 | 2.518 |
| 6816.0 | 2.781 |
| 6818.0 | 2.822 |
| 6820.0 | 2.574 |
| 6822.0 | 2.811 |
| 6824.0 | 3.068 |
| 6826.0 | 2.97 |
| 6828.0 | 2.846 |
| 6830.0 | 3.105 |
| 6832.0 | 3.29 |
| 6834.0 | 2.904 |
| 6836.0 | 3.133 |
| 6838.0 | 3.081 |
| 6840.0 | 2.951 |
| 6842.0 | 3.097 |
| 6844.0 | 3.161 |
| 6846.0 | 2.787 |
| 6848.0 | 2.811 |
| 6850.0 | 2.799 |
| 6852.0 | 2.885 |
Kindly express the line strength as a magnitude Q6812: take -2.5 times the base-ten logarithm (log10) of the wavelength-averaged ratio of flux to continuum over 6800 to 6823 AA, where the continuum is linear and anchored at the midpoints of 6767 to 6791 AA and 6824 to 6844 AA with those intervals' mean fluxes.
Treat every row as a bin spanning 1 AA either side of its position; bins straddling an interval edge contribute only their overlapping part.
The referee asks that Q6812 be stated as 0.10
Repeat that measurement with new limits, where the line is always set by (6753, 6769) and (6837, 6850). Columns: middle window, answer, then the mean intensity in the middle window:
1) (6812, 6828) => 0.050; 2.79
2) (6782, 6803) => 0.018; 2.82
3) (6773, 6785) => -0.062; 3.01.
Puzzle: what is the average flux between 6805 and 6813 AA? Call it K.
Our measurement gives 2.77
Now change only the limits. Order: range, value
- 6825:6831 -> 2.97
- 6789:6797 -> 2.85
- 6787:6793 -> 2.69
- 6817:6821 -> 2.7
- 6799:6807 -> 2.65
